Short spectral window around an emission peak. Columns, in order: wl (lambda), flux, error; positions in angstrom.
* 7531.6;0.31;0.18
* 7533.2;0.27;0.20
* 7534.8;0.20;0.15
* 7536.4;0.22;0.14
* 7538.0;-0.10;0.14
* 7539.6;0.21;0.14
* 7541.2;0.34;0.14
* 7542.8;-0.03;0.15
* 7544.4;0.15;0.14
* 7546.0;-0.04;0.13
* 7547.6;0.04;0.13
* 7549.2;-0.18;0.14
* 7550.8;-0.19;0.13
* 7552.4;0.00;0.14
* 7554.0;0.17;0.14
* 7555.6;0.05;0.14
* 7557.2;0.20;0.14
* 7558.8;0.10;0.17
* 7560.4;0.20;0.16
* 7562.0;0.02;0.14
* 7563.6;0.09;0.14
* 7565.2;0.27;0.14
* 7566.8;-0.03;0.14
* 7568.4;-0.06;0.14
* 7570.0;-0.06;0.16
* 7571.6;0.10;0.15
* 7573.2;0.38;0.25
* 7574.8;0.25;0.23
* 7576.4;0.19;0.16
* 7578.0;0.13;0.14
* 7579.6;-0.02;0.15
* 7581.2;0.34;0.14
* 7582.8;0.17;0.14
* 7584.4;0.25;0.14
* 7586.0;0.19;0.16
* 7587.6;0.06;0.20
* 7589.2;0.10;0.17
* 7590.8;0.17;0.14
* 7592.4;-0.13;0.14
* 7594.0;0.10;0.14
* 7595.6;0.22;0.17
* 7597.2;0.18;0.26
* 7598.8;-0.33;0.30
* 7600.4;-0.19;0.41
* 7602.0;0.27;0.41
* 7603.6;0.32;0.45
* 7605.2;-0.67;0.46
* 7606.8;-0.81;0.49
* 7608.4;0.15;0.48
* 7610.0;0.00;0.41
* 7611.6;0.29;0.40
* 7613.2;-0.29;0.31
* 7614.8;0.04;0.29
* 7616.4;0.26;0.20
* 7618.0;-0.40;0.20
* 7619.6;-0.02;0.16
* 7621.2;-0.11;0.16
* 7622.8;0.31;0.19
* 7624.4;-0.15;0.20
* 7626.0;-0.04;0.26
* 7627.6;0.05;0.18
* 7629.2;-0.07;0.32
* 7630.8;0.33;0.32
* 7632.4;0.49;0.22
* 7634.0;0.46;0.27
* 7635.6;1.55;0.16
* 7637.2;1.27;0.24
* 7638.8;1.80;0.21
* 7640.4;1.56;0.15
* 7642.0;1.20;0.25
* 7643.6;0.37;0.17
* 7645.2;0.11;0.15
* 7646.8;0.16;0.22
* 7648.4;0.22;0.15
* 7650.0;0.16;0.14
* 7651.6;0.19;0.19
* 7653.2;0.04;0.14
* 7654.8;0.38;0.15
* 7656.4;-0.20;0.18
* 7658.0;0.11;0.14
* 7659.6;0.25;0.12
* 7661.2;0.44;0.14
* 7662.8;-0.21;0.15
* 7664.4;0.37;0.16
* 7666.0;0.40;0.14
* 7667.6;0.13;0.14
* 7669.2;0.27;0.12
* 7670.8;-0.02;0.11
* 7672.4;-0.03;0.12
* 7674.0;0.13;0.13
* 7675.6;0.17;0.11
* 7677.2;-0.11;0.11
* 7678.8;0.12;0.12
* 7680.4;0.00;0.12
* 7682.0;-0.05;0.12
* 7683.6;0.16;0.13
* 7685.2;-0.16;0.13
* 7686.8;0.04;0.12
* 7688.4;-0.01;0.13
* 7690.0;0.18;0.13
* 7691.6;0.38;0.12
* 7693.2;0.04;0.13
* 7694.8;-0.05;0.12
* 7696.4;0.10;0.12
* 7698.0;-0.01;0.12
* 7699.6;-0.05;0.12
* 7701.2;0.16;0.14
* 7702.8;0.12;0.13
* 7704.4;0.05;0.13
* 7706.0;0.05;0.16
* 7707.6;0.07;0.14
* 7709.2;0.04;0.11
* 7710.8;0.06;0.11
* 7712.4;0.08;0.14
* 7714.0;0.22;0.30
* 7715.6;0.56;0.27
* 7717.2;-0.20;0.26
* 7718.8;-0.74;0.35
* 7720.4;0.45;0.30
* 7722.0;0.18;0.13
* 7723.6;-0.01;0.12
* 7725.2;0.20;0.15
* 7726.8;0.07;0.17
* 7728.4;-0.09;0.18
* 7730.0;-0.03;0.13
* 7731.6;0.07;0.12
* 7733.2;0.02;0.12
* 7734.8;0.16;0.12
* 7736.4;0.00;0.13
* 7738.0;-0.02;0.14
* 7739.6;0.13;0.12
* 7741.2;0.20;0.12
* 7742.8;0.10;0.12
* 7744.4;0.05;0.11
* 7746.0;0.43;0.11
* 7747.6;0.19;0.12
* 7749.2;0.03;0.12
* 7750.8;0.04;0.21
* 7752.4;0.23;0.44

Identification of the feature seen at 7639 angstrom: [O II] 3727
